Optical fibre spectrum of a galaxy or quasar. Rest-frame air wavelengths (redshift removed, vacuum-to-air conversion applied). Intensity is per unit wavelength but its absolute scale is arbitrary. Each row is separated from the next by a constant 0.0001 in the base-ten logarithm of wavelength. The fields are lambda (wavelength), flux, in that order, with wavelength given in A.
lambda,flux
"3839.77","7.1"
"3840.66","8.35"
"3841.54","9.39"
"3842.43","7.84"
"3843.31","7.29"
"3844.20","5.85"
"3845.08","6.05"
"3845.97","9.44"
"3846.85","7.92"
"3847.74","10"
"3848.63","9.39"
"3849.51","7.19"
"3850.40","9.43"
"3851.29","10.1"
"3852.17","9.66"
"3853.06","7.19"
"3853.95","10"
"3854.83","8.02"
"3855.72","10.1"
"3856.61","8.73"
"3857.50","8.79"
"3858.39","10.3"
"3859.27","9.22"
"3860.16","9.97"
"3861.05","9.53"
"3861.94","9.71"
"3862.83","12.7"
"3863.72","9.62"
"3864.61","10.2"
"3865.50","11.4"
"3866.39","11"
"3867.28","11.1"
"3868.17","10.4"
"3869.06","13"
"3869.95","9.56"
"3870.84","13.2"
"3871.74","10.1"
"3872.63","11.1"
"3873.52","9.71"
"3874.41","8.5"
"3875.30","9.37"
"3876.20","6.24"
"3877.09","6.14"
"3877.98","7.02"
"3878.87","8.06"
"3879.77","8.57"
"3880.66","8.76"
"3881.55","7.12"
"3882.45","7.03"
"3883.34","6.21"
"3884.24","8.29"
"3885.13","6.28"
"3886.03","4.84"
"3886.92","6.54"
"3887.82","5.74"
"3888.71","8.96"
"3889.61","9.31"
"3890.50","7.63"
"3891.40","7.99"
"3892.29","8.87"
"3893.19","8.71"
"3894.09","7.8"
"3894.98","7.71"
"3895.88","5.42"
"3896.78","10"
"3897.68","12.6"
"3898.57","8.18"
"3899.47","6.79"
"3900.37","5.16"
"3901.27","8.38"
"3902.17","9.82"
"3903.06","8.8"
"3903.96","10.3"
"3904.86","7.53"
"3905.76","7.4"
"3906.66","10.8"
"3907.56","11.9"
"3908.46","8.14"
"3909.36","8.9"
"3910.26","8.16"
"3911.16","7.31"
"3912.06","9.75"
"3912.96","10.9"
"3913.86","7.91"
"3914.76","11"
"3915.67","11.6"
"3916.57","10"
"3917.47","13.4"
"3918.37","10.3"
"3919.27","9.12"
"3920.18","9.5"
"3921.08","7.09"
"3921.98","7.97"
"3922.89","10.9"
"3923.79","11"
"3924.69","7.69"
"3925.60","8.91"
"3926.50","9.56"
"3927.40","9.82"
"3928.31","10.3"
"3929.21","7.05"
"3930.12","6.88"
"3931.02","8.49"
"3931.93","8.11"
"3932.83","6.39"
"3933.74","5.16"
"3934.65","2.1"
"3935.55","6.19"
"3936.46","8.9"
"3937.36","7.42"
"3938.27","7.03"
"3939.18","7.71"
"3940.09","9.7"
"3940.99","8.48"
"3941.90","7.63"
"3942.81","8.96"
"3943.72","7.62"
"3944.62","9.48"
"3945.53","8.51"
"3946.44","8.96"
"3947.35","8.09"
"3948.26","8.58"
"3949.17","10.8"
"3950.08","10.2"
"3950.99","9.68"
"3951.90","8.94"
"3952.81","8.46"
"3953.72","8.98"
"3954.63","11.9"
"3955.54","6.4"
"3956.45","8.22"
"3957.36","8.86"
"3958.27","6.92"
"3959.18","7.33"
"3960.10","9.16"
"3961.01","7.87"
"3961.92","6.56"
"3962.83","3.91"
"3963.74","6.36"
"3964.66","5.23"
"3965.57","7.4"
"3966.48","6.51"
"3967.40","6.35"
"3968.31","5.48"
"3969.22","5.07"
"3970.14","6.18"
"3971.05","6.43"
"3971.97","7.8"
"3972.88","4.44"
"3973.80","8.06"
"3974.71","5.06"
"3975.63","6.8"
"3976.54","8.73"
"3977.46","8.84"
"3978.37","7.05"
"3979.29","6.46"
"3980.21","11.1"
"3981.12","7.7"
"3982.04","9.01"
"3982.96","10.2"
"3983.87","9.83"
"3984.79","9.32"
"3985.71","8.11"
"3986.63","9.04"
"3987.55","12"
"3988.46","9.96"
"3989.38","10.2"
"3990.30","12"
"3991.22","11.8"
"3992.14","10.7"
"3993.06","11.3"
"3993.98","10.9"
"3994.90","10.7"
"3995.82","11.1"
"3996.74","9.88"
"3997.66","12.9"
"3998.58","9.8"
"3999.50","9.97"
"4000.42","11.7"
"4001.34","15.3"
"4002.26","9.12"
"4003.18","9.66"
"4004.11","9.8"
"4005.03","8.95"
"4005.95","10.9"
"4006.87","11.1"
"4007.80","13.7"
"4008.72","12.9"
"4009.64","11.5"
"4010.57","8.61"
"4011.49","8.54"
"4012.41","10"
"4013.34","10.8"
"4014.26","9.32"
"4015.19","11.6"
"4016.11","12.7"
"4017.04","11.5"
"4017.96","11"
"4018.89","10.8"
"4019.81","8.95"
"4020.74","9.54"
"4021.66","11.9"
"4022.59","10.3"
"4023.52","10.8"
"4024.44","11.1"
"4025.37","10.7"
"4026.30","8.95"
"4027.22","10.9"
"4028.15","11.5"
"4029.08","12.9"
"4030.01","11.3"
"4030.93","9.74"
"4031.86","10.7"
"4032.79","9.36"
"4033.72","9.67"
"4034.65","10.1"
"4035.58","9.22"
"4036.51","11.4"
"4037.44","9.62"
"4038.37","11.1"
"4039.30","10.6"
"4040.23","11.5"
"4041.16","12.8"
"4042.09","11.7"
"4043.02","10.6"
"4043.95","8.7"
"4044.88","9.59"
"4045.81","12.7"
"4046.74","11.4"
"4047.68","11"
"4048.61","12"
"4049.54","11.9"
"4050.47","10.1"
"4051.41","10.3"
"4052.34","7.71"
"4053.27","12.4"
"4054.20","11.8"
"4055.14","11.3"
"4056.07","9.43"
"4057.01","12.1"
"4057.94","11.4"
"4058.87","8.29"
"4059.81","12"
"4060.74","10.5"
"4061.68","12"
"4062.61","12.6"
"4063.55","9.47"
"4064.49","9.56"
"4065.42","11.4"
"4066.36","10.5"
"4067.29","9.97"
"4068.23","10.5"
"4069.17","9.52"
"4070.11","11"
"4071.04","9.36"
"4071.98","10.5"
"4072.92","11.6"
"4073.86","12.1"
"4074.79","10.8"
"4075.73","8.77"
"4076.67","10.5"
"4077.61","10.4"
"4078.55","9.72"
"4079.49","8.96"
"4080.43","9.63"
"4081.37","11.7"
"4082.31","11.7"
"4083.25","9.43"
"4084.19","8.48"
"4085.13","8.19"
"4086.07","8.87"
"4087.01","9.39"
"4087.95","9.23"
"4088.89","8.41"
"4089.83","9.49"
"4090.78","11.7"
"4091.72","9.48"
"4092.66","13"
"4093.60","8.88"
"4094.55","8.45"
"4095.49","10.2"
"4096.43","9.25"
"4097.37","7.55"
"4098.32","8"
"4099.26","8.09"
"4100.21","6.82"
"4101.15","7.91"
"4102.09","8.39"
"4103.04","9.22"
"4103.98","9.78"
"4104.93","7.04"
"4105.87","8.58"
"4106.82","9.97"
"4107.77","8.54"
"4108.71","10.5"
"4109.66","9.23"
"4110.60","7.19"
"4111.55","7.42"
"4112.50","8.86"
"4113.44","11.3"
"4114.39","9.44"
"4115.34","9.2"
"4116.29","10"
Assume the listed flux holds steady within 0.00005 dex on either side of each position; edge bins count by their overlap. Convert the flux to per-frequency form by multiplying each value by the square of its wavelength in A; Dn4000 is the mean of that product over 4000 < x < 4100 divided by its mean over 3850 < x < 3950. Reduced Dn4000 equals 1.3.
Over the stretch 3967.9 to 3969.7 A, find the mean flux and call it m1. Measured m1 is 5.27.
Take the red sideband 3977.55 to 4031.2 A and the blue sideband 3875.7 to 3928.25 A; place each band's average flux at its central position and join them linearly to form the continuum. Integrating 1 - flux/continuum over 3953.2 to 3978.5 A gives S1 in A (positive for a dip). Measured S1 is 7.0 A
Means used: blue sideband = 8.57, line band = 7.07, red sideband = 10.5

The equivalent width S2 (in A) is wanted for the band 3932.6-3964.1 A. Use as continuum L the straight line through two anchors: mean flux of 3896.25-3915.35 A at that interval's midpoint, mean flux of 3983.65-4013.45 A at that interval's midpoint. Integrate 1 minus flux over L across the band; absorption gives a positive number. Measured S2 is 5.9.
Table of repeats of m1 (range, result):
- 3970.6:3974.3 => 6.66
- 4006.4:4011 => 11.6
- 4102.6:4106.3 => 8.66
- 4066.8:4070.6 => 10.3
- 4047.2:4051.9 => 11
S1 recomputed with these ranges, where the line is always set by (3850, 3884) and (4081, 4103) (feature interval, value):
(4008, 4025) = -2.6 A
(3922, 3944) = 3.1 A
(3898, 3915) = 1.0 A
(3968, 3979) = 3.1 A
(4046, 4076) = -4.9 A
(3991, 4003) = -2.4 A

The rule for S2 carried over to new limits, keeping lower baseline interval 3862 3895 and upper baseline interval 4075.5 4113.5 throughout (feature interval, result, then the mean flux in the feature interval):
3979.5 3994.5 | -1.9 A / 10.1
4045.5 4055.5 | -2.2 A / 11.1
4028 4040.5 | -2.1 A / 10.6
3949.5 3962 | 0.5 A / 8.62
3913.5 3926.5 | -1.3 A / 9.75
